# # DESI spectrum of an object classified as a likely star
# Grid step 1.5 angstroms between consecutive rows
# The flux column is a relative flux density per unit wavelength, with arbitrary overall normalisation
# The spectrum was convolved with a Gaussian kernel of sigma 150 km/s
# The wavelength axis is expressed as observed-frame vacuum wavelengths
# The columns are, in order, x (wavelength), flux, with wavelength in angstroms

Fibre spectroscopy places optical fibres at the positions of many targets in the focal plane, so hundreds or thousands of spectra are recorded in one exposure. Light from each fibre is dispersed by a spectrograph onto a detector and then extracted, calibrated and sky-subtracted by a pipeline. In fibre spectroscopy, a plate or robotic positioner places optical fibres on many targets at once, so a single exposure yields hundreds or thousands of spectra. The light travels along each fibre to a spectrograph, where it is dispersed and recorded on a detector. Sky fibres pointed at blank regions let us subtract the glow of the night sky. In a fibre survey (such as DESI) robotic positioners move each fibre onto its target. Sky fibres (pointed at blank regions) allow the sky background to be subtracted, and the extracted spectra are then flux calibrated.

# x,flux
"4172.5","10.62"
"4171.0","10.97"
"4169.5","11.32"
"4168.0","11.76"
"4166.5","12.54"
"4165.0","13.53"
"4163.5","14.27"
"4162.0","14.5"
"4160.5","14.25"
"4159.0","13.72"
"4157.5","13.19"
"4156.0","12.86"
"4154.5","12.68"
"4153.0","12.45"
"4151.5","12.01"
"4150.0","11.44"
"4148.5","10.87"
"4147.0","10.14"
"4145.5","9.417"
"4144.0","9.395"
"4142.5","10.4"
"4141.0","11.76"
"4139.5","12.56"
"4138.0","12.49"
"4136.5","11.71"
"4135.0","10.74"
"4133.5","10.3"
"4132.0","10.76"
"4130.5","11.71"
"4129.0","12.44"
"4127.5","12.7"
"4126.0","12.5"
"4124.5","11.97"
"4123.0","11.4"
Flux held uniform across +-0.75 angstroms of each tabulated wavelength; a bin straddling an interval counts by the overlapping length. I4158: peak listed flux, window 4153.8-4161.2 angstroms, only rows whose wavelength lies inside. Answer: 14.25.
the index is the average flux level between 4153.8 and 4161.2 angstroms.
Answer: 13.3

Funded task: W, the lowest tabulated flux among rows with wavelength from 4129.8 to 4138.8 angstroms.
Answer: 10.3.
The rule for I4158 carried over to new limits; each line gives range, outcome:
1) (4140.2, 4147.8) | 11.76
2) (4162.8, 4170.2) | 14.27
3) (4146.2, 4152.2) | 12.01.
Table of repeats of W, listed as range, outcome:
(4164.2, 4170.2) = 11.32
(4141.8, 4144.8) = 9.395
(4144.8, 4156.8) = 9.417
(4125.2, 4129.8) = 12.44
